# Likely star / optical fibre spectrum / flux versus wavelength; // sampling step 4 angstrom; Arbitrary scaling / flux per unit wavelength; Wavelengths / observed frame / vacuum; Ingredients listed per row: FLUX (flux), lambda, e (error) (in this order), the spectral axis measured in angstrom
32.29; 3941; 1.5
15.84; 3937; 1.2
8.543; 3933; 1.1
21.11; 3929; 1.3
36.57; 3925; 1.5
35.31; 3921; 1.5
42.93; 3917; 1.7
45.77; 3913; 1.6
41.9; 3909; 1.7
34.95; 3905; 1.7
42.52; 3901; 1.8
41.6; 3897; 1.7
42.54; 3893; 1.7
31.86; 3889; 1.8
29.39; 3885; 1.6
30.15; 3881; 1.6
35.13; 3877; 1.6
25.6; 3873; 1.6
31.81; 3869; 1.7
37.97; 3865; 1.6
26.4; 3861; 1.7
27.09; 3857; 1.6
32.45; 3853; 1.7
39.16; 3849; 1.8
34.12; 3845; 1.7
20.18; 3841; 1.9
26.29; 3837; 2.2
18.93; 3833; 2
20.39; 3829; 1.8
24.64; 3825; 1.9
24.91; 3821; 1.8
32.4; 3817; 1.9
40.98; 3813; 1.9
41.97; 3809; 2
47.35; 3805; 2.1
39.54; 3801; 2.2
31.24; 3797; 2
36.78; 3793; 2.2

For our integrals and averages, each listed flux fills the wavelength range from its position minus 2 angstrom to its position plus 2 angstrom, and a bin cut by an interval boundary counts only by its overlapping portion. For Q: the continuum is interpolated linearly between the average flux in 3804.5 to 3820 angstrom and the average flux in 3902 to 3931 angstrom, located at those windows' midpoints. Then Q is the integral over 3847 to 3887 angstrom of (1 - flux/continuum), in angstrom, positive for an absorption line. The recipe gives 6.9 angstrom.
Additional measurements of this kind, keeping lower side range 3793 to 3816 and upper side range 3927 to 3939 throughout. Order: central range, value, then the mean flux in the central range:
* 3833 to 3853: 1.8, 29.1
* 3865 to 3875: -1.2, 30.6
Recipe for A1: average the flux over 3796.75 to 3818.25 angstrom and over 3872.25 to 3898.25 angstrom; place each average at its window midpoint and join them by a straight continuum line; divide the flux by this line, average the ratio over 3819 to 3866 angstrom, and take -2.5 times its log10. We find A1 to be 0.32 mag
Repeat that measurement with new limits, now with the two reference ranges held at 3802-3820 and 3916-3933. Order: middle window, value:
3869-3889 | 0.126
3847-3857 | 0.072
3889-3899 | -0.211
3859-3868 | 0.105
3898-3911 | -0.237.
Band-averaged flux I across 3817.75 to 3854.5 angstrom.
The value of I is 26.9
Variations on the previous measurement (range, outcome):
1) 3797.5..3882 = 31.3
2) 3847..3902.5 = 33.8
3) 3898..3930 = 38.3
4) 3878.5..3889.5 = 30.5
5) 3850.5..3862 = 29.3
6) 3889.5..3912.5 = 40.5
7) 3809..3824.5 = 33.2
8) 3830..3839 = 22.4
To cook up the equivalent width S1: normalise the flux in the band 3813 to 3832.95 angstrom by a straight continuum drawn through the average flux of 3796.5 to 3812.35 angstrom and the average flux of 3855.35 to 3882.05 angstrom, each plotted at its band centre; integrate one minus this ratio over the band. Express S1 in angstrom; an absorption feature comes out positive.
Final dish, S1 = 6.1 angstrom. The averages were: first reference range 40.9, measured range 26.5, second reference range 30.7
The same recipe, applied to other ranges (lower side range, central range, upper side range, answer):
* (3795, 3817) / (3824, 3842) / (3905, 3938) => 7.5 angstrom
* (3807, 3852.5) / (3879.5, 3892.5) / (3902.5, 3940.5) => -0.4 angstrom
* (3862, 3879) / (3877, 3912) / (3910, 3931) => -2.7 angstrom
